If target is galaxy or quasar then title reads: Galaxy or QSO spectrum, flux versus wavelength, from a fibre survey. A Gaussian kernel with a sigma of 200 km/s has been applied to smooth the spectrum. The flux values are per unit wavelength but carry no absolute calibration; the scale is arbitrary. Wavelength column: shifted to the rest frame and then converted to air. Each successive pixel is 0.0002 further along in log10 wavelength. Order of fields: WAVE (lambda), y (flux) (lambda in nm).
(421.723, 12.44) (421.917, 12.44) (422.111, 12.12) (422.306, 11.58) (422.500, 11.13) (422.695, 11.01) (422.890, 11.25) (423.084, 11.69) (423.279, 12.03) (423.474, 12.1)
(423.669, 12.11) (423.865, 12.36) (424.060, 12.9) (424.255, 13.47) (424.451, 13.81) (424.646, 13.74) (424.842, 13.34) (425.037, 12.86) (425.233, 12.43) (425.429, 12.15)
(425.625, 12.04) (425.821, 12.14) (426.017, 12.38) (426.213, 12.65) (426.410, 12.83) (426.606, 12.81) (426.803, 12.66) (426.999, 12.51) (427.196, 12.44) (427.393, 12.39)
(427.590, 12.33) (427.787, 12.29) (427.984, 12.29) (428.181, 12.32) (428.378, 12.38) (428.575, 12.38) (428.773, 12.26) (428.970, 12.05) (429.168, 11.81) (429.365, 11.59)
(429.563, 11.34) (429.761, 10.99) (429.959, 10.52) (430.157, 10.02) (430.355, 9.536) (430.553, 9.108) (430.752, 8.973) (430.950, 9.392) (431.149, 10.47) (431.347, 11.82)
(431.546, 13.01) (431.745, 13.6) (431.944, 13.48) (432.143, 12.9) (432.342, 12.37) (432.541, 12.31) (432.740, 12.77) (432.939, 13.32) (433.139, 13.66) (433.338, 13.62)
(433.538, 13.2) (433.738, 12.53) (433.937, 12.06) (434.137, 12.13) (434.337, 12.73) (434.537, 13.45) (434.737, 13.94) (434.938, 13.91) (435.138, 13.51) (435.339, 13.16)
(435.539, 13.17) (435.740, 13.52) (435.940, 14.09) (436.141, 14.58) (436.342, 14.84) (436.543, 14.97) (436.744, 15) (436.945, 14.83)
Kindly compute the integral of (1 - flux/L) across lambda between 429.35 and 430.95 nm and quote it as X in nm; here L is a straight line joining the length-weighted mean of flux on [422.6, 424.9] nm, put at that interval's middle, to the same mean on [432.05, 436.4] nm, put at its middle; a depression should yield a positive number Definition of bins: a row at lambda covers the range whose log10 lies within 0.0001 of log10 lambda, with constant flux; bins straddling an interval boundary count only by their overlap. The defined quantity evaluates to 0.347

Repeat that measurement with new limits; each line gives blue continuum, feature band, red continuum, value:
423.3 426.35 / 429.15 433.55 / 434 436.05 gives 0.47 nm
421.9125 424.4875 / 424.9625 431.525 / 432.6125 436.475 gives 0.49 nm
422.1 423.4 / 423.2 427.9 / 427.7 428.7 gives -0.27 nm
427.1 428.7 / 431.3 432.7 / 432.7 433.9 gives 0.01 nm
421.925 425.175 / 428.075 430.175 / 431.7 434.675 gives 0.17 nm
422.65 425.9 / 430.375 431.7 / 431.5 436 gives 0.25 nm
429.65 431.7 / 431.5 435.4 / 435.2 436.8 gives -0.24 nm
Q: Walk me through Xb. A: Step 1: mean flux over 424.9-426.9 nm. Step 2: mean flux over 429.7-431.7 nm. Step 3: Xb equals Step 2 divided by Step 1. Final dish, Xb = 0.84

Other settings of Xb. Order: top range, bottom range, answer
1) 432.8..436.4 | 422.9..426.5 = 1.06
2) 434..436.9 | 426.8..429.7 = 1.13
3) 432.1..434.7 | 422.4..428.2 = 1.04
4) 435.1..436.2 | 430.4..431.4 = 1.39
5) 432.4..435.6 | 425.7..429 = 1.05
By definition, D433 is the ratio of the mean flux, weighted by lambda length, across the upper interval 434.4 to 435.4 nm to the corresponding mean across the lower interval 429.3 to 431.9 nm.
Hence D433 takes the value 1.3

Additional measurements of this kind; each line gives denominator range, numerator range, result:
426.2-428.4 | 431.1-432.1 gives 1.01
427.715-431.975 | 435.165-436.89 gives 1.24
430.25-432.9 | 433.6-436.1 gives 1.14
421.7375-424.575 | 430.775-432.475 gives 0.99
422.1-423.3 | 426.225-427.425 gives 1.10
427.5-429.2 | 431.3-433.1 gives 1.05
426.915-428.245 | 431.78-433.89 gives 1.05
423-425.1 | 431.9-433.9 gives 1.02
